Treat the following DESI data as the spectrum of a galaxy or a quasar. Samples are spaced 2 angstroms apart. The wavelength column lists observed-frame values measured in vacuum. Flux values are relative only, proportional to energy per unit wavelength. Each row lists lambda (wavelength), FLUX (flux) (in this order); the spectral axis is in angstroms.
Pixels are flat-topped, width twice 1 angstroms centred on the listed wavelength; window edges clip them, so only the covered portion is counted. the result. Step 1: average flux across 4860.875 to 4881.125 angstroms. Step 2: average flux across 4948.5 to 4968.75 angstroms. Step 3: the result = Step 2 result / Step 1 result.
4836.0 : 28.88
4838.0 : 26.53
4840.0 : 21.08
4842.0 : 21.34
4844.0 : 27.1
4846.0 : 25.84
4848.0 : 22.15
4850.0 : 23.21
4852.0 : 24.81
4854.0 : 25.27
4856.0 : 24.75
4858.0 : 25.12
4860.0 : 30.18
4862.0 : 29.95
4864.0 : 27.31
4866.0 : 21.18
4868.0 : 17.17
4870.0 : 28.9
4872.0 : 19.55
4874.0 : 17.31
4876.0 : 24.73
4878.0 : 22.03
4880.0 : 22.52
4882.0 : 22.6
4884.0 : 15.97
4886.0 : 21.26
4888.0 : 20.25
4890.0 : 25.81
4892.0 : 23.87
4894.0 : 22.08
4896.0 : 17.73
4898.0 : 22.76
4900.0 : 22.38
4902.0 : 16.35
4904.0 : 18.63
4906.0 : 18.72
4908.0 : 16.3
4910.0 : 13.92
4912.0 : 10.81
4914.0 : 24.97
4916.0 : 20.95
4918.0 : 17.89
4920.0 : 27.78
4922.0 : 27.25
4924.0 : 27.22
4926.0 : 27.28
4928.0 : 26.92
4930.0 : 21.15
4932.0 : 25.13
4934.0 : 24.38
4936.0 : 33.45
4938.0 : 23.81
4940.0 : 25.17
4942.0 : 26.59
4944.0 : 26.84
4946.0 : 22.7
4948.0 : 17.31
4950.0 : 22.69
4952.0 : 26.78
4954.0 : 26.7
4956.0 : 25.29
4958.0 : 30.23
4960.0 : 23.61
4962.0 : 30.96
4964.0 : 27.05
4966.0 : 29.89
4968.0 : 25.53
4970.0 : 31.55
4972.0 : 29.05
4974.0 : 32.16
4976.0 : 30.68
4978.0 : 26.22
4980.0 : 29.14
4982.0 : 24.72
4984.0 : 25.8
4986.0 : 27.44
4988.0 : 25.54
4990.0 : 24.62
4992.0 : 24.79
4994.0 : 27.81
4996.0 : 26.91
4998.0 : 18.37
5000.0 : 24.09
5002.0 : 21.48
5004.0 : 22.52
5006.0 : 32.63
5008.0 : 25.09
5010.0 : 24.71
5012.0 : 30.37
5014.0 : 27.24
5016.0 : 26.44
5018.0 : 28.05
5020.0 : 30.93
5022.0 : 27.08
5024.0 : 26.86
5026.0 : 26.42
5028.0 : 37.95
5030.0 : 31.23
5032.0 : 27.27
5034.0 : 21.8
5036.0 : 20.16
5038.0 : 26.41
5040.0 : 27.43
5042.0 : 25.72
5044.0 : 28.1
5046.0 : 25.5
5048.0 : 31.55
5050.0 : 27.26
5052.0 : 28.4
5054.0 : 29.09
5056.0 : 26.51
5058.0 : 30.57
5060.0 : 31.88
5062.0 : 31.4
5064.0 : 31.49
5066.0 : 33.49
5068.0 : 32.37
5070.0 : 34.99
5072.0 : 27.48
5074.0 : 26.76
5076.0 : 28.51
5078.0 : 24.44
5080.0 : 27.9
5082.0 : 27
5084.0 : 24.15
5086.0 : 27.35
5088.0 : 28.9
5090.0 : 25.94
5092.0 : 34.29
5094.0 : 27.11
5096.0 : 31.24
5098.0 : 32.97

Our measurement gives 1.15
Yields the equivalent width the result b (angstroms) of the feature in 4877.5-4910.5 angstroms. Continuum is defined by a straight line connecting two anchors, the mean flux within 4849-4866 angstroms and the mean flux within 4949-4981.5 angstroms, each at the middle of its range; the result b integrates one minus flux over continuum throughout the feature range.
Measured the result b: 7.92 angstroms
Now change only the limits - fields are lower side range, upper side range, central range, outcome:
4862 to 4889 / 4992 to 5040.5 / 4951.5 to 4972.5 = -2.6 angstroms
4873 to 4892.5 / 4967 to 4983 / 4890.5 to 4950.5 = 5.0 angstroms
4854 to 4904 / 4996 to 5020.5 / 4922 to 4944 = -2.1 angstroms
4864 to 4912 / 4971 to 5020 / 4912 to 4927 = -1.0 angstroms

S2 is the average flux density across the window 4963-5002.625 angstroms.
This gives 26.7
